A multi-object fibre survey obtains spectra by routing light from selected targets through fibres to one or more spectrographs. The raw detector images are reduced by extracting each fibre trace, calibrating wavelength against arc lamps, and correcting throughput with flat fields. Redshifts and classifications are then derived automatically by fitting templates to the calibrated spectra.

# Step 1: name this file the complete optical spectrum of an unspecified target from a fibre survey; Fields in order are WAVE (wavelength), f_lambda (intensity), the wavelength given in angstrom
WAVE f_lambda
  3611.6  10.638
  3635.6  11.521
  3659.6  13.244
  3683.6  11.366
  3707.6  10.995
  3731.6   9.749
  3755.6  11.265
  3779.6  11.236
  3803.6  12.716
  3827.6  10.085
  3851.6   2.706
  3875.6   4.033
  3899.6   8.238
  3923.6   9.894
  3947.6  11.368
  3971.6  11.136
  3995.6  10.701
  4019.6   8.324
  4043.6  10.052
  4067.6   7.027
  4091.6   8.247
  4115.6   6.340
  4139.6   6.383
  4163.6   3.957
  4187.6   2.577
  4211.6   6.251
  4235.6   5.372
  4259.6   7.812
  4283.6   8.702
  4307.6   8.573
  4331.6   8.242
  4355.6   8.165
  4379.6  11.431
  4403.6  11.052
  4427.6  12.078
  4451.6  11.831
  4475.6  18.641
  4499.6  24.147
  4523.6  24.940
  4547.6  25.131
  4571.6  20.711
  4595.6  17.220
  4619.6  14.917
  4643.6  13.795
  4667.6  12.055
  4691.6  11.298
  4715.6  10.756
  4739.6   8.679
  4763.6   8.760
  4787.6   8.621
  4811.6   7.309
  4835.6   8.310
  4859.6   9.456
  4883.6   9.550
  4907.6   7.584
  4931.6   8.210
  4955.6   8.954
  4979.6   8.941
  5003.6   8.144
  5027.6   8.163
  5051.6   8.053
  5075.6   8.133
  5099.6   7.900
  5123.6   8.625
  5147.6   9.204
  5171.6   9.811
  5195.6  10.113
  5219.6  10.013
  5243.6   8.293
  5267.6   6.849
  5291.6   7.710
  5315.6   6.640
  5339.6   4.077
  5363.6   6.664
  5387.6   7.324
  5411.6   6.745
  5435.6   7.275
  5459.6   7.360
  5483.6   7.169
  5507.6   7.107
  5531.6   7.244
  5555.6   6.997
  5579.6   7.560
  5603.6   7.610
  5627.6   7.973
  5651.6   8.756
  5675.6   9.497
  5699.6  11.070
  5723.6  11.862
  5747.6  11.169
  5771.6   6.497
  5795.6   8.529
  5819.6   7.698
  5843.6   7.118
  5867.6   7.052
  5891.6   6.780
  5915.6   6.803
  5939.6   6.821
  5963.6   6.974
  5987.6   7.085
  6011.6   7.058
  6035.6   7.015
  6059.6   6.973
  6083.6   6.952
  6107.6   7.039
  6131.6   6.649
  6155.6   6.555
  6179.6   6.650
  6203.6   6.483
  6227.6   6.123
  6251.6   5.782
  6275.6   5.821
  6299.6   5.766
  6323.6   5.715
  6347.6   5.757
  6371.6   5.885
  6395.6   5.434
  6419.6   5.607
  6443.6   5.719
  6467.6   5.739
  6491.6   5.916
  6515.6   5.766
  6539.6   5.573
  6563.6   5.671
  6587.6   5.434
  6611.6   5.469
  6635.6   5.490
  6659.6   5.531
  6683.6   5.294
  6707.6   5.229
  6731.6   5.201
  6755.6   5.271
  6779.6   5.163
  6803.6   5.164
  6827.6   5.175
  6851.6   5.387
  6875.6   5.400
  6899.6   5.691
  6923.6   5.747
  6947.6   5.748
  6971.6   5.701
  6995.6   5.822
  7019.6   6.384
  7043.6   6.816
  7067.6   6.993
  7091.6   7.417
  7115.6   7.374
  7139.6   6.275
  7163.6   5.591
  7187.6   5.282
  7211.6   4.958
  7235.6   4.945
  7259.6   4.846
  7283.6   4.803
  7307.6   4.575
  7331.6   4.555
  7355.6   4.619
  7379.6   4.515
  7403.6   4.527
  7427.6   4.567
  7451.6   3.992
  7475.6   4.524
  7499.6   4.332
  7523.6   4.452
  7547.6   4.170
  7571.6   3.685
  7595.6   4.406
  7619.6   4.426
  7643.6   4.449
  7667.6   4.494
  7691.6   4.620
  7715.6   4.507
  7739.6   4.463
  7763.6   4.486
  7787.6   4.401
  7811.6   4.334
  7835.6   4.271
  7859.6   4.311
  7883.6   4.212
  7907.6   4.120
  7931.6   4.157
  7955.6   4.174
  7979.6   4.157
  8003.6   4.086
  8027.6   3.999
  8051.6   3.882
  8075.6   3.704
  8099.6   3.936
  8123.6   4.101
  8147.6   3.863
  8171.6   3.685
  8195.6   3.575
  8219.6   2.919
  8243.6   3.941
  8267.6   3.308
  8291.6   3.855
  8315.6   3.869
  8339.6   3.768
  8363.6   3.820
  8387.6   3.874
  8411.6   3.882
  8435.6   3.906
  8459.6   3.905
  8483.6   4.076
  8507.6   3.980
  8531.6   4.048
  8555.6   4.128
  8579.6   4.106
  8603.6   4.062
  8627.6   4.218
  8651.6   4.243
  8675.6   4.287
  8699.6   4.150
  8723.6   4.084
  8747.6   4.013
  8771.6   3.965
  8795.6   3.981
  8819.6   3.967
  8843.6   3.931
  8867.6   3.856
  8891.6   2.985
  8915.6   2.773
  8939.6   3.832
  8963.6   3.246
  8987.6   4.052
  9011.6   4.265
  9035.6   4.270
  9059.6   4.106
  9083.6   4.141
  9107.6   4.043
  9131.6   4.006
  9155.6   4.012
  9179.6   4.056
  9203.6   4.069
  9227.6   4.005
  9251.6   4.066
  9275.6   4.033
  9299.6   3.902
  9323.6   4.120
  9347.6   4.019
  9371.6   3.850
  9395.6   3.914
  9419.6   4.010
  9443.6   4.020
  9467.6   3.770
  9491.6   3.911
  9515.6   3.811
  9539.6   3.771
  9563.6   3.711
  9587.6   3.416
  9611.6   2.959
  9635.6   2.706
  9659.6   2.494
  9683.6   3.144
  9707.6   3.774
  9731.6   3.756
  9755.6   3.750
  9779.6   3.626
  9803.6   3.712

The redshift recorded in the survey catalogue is 2.699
